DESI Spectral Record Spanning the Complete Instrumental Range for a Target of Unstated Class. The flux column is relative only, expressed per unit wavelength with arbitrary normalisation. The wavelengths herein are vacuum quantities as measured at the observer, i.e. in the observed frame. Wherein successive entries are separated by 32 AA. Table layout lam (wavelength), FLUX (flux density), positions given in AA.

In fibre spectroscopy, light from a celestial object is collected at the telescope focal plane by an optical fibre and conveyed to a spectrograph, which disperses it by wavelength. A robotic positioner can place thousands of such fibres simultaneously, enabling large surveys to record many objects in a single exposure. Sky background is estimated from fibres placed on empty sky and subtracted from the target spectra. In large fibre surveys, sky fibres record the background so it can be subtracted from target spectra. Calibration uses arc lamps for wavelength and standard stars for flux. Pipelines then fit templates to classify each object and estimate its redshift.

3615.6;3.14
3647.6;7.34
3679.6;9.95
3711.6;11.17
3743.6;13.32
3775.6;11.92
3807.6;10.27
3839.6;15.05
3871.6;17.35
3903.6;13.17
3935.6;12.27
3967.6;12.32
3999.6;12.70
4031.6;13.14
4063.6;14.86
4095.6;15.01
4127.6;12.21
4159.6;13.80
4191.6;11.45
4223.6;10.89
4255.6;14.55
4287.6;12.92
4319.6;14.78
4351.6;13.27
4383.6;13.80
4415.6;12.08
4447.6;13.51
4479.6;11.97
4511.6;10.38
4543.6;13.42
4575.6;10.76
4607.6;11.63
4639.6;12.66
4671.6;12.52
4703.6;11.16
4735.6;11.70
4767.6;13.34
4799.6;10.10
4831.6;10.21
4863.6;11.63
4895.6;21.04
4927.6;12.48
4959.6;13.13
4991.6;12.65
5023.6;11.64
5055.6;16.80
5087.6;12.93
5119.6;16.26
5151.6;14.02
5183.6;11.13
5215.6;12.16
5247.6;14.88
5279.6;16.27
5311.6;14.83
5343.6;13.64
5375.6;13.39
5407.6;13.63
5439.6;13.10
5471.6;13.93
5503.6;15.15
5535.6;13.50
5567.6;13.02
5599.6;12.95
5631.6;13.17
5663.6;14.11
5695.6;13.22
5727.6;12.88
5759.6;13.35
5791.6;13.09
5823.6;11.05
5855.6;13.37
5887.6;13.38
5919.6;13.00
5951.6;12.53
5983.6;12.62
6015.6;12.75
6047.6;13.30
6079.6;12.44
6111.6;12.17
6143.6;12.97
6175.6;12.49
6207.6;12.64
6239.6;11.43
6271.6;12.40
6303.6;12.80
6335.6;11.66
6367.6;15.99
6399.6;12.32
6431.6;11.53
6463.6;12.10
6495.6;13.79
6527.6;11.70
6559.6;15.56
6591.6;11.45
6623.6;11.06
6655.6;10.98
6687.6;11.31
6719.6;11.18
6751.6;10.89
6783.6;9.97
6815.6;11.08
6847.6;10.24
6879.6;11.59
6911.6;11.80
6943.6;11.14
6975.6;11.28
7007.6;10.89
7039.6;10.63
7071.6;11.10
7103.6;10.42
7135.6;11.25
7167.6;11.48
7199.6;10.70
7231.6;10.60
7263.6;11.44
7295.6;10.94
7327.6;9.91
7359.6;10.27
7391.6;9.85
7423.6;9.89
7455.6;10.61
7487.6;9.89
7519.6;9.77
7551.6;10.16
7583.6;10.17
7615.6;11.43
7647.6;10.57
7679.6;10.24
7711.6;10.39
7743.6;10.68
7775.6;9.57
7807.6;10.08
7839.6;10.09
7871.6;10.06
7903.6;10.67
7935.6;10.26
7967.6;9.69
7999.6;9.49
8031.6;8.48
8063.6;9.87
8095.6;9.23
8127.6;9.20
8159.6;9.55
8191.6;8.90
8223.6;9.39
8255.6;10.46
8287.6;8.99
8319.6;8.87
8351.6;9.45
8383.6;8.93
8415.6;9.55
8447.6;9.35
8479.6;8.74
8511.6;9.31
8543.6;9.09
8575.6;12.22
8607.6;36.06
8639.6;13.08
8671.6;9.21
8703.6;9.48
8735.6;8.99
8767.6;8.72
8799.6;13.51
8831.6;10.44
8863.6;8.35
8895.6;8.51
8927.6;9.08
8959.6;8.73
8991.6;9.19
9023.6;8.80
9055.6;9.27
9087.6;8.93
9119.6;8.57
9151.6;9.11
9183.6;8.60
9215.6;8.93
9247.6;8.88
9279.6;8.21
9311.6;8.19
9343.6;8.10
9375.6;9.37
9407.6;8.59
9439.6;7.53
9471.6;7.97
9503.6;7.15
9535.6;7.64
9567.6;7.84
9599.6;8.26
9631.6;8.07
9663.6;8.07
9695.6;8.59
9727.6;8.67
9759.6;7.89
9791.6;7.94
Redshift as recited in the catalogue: 0.310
